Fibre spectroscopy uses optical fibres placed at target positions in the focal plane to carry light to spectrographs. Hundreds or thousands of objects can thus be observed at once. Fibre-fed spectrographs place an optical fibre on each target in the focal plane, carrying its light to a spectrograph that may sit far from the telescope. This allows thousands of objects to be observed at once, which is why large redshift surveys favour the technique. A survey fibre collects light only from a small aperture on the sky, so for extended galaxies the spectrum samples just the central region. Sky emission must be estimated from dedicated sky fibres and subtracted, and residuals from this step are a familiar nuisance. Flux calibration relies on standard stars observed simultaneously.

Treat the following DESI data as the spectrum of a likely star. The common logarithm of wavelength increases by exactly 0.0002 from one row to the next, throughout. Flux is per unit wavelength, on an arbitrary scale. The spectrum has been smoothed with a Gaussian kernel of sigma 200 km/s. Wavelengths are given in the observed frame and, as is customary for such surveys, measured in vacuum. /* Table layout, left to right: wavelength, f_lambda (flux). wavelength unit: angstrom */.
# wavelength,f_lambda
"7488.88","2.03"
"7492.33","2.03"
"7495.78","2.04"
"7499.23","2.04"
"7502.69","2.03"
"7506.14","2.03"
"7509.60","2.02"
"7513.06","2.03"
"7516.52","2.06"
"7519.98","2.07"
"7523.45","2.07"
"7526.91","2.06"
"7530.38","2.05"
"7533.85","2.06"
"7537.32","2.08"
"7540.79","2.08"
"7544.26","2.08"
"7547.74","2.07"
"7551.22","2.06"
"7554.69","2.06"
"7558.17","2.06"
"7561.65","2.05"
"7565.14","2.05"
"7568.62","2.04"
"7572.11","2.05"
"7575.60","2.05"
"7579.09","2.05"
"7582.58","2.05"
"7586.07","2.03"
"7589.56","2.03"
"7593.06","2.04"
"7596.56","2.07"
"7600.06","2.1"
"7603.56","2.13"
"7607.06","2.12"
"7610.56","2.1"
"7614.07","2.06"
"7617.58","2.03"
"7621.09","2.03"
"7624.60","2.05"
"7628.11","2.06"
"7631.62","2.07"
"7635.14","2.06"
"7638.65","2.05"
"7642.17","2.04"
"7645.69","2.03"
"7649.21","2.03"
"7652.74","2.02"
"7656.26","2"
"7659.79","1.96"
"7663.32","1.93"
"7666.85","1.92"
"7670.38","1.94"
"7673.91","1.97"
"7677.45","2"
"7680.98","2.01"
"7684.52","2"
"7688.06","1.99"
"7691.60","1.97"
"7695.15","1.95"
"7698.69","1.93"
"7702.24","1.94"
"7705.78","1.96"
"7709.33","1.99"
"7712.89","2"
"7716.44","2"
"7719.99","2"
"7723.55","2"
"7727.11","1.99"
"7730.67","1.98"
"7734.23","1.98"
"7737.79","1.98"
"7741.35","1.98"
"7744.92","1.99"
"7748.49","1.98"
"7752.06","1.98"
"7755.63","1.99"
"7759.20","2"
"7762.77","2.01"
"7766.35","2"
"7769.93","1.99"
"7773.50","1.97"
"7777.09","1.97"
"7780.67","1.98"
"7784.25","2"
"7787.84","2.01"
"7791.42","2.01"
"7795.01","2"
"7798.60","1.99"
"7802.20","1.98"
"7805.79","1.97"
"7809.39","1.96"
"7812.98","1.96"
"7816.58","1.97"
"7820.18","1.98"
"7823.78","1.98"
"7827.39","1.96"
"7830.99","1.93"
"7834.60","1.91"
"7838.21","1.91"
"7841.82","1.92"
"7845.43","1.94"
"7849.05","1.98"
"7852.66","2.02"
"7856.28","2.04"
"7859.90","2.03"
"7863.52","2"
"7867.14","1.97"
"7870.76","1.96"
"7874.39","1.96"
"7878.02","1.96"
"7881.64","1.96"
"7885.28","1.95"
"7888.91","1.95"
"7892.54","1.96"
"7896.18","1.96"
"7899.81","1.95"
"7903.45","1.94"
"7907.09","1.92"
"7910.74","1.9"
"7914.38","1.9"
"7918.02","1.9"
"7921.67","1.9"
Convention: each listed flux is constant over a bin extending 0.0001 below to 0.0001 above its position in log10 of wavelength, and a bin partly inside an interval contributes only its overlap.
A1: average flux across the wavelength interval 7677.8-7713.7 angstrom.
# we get 1.97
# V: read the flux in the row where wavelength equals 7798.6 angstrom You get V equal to 1.99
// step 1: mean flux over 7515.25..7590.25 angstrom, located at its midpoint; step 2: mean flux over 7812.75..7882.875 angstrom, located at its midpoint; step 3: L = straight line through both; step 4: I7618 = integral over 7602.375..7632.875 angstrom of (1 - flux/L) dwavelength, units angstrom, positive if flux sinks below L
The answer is -0.5 angstrom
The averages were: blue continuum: 2.06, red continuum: 1.97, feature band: 2.07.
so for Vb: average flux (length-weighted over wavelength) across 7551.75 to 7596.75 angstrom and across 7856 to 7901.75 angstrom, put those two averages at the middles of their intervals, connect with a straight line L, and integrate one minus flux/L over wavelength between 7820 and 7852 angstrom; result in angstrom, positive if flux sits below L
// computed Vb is 0.6 angstrom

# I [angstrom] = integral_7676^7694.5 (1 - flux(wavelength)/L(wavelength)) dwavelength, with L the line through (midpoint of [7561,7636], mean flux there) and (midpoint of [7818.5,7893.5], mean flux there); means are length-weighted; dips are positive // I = 0.34 angstrom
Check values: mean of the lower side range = 2.06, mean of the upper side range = 1.97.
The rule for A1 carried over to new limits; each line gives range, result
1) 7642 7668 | 1.99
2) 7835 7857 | 1.96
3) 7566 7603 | 2.05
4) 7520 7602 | 2.06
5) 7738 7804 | 1.99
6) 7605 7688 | 2.02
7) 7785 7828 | 1.98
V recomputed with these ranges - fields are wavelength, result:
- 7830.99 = 1.93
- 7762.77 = 2.01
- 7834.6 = 1.91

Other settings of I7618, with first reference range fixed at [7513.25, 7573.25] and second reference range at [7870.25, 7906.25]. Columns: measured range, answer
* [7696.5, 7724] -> 0.5 angstrom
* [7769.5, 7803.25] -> -0.1 angstrom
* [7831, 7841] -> 0.3 angstrom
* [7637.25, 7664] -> 0.2 angstrom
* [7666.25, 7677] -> 0.4 angstrom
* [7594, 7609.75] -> -0.5 angstrom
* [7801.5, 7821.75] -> 0.1 angstrom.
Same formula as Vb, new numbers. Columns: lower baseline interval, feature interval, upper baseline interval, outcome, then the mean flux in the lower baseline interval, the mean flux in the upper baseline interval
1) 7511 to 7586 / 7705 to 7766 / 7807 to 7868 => 0.3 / 2.06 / 1.97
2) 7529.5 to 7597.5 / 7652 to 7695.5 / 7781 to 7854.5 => 1.0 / 2.06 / 1.97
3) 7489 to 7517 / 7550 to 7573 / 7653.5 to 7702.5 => -0.5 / 2.03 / 1.97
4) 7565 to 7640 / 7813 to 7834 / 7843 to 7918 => 0.2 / 2.06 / 1.96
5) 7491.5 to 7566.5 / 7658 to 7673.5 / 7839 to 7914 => 0.6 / 2.05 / 1.96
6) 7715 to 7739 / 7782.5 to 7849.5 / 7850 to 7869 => 1.3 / 1.99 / 2.01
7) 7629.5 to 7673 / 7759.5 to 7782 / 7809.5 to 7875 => -0.1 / 2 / 1.97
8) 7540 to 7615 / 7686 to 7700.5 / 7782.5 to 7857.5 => 0.4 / 2.06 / 1.97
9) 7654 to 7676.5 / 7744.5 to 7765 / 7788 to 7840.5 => -0.3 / 1.96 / 1.97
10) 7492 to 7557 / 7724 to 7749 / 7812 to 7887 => 0.2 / 2.05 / 1.97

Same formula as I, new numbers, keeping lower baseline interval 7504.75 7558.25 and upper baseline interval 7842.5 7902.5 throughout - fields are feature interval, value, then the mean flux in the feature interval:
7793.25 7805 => 0.0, 1.99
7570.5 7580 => 0.0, 2.05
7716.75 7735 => 0.2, 1.99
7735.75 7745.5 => 0.1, 1.98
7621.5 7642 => -0.2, 2.06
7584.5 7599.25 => 0.0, 2.05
